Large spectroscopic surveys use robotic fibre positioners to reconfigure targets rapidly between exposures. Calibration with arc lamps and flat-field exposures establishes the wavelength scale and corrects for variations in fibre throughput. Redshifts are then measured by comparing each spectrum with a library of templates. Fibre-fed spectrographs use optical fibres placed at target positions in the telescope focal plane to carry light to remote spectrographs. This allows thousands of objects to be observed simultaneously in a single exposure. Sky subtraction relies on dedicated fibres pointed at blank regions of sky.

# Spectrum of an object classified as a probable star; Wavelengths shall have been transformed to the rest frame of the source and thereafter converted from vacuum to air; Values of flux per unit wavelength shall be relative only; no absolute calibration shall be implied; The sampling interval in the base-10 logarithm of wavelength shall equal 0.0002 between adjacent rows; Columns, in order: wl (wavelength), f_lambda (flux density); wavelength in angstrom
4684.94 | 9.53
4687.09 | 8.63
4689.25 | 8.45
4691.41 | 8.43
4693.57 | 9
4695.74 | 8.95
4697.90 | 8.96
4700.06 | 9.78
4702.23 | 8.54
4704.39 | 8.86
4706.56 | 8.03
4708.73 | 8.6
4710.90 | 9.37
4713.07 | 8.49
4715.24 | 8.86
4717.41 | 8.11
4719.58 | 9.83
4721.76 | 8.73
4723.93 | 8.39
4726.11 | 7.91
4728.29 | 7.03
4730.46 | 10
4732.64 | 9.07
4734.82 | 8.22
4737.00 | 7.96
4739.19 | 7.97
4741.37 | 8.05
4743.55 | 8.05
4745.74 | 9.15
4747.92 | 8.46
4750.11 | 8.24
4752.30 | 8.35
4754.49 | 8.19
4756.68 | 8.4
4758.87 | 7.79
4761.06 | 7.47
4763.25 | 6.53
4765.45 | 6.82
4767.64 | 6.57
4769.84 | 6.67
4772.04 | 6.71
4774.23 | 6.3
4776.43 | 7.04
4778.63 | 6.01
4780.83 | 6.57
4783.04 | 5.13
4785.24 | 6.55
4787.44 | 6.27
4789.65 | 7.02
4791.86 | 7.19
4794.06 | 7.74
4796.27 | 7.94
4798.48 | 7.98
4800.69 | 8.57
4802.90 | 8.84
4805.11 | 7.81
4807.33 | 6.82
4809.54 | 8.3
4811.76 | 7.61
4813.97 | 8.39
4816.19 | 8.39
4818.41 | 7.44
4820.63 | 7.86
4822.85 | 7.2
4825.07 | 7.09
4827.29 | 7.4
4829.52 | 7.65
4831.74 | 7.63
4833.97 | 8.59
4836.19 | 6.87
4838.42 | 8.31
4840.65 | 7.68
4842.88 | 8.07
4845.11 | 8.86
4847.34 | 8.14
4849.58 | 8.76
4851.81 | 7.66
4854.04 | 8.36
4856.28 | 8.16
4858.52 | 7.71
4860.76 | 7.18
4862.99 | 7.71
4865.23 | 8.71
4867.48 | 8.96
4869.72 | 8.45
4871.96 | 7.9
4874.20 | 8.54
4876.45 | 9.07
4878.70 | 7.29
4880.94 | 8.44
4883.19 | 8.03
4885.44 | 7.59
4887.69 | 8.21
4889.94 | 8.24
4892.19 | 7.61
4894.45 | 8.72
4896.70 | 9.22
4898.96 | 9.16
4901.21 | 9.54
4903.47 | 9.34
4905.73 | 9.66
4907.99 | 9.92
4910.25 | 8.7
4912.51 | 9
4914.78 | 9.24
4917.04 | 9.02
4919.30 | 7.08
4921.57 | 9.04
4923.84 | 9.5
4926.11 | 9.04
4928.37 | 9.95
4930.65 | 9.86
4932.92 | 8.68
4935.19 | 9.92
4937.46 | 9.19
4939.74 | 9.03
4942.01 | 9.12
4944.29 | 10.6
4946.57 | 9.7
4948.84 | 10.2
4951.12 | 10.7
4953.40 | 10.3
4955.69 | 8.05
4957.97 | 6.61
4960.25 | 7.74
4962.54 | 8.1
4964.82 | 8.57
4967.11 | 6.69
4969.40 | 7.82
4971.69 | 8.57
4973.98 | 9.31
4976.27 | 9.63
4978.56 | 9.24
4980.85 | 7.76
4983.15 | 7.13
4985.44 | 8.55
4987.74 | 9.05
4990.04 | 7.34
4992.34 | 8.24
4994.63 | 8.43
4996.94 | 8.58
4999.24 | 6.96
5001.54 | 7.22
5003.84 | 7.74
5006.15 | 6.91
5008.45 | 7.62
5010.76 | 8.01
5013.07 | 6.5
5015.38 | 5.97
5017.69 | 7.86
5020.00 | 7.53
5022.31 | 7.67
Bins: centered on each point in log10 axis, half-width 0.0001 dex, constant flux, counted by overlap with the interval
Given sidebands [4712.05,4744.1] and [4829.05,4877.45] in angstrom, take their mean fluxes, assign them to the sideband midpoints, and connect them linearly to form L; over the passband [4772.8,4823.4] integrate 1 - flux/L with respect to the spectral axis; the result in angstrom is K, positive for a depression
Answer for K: 5.7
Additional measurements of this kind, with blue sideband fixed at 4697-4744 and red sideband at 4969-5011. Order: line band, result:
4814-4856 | 2.4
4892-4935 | -4.5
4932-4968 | -3.4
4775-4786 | 2.9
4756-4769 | 2.0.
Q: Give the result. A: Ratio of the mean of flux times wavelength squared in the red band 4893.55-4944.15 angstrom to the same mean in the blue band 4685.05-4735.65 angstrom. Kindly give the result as 1.15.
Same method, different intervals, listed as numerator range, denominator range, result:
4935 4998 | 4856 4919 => 1.05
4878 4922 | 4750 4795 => 1.31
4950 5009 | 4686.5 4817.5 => 1.13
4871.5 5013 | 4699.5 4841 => 1.18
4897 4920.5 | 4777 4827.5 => 1.28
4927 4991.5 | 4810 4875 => 1.16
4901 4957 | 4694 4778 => 1.24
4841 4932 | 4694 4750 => 1.07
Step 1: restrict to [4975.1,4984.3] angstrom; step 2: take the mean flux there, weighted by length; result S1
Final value 8.45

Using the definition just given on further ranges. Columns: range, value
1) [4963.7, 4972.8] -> 7.9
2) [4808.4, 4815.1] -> 8.1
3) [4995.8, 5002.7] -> 7.59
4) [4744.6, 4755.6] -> 8.47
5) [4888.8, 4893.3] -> 7.93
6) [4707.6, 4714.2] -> 8.81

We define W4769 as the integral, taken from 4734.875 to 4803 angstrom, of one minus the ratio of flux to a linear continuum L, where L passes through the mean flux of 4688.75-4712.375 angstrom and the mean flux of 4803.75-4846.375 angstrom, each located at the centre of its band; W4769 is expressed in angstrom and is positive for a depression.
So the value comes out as 6.88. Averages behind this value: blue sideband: 8.82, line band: 7.43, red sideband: 7.8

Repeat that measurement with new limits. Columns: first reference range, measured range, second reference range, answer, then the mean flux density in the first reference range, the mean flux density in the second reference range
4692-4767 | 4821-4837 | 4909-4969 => 2.13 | 8.4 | 8.97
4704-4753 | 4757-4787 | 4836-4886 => 6.16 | 8.5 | 8.13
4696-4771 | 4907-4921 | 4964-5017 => -1.42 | 8.28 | 7.9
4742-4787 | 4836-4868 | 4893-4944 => 0.98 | 7.24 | 9.19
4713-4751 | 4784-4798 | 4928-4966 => 2.47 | 8.47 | 9.18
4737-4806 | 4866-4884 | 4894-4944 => 0.69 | 7.44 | 9.21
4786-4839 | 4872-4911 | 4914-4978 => -0.87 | 7.69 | 8.97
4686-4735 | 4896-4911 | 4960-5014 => -2.14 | 8.72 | 8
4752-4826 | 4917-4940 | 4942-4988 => -1.90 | 7.33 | 8.72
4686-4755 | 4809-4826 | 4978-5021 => 1.03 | 8.59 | 7.7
